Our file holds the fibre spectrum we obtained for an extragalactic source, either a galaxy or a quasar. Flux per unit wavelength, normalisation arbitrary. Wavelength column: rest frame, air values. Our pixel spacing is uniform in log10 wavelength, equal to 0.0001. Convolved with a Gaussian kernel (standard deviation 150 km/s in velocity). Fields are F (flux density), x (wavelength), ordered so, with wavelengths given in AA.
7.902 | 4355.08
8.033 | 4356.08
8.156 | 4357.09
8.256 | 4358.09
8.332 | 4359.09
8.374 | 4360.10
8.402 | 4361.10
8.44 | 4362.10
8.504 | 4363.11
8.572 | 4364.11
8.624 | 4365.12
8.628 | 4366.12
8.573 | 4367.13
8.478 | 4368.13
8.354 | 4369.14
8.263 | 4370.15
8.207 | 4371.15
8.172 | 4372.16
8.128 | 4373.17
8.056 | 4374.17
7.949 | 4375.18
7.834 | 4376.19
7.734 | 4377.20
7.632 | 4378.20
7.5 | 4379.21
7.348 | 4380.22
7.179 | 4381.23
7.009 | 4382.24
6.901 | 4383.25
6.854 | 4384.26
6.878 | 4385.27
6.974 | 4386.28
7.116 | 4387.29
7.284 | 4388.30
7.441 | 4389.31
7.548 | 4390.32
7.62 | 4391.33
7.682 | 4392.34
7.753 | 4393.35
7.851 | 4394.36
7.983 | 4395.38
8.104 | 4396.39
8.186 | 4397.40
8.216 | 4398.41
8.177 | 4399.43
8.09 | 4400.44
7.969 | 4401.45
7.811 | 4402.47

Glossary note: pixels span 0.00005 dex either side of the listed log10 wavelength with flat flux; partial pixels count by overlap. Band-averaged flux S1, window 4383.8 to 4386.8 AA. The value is 6.9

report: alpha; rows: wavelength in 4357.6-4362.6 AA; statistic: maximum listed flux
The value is 8.44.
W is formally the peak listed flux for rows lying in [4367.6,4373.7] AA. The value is 8.478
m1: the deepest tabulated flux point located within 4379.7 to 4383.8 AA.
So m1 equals 6.901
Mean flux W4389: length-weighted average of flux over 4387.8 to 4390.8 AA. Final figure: 7.43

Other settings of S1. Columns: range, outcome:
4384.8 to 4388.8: 7.06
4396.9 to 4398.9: 8.21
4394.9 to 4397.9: 8.1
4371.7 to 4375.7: 8.07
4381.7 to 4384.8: 6.92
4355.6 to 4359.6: 8.18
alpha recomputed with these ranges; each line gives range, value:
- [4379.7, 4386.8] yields 7.348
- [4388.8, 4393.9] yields 7.753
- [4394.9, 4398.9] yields 8.216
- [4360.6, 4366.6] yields 8.628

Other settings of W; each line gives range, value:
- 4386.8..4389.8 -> 7.441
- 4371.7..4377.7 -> 8.172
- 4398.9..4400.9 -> 8.177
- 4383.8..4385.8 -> 6.878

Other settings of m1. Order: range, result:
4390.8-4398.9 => 7.62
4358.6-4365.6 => 8.332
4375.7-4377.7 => 7.734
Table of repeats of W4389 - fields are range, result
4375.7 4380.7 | 7.61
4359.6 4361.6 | 8.41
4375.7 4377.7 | 7.79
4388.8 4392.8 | 7.58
